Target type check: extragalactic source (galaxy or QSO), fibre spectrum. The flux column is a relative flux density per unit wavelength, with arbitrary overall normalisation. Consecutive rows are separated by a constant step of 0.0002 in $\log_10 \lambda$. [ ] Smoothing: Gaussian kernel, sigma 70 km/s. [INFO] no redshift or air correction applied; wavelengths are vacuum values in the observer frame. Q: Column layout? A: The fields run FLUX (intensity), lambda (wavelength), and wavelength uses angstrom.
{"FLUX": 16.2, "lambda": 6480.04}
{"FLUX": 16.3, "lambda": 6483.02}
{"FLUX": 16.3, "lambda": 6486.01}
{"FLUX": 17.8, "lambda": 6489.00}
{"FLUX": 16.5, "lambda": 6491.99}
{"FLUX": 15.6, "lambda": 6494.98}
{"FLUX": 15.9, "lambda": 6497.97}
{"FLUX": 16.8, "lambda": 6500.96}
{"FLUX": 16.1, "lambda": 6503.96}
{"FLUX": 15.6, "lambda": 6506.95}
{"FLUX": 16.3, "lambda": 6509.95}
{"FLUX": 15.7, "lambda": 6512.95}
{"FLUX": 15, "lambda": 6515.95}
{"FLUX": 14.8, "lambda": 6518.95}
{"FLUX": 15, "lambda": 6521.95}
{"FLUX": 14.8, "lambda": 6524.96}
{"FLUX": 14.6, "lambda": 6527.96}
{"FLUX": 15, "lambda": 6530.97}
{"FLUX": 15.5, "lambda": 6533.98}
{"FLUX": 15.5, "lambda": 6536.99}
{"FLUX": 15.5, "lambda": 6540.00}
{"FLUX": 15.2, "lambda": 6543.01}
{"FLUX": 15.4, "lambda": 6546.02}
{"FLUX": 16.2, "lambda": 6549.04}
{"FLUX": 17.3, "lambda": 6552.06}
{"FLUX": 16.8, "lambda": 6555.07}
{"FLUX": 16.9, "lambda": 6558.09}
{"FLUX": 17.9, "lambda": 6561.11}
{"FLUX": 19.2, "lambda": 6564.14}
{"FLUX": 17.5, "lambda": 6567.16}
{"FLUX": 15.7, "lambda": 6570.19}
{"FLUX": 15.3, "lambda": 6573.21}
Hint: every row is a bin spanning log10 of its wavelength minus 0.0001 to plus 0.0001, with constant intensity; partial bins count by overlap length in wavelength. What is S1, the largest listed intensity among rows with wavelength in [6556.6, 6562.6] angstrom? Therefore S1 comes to 17.9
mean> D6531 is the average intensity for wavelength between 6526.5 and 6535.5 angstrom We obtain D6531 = 15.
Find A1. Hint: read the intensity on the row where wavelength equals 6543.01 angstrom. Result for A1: 15.2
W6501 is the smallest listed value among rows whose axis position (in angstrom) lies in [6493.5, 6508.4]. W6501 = 15.6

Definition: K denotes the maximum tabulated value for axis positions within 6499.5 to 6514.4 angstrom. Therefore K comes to 16.8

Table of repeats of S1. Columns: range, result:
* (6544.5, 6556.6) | 17.3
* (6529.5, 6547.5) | 15.5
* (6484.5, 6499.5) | 17.8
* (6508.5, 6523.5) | 16.3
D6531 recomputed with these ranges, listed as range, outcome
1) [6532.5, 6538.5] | 15.5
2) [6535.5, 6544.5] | 15.4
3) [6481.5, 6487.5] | 16.3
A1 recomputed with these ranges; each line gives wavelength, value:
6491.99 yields 16.5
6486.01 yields 16.3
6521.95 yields 15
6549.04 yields 16.2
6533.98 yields 15.5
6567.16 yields 17.5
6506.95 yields 15.6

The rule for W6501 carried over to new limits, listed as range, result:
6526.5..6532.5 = 14.6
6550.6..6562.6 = 16.8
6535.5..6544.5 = 15.2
